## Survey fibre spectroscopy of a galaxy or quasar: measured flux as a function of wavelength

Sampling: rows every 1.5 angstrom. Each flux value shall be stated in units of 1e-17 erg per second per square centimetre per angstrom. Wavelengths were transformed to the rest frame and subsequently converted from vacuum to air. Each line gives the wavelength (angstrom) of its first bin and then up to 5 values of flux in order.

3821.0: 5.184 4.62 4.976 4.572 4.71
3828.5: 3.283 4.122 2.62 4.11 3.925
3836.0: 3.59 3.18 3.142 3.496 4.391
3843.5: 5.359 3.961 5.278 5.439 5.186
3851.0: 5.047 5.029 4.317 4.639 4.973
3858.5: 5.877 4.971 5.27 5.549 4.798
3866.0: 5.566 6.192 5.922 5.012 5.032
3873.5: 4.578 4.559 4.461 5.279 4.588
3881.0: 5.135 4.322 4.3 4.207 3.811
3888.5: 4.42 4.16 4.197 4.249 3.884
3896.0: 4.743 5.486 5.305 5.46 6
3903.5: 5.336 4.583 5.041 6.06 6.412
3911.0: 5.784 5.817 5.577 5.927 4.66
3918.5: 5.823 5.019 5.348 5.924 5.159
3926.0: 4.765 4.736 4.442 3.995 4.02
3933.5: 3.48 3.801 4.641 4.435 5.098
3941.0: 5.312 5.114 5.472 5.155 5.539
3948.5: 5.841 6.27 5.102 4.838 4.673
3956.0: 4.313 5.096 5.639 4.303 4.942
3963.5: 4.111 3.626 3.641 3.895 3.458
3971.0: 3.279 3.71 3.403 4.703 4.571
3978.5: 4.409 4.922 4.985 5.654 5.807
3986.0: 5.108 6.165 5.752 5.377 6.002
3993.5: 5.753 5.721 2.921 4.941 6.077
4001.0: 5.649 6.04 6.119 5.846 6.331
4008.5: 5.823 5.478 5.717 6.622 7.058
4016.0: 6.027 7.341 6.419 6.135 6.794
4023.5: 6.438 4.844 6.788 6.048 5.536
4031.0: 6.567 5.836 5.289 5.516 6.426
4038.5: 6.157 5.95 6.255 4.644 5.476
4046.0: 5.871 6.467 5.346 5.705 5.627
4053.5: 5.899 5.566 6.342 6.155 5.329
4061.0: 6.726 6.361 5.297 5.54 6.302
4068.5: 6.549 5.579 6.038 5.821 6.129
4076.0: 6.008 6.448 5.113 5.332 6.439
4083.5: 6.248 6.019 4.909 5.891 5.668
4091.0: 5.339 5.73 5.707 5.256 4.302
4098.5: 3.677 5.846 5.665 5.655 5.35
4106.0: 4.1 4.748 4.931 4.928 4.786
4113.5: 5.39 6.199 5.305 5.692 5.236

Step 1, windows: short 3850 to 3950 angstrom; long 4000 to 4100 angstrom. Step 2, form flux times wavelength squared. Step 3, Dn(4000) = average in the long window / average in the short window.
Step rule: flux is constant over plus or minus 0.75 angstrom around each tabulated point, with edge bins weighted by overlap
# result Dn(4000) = 1.27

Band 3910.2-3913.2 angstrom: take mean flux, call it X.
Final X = 5.81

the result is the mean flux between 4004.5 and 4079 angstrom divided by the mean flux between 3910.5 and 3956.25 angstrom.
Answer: 1.2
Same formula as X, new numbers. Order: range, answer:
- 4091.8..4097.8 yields 5.23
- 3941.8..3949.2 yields 5.42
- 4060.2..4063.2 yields 6.53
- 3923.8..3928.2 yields 4.89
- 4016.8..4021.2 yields 6.63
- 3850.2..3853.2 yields 5.04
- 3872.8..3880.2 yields 4.69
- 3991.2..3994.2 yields 5.87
